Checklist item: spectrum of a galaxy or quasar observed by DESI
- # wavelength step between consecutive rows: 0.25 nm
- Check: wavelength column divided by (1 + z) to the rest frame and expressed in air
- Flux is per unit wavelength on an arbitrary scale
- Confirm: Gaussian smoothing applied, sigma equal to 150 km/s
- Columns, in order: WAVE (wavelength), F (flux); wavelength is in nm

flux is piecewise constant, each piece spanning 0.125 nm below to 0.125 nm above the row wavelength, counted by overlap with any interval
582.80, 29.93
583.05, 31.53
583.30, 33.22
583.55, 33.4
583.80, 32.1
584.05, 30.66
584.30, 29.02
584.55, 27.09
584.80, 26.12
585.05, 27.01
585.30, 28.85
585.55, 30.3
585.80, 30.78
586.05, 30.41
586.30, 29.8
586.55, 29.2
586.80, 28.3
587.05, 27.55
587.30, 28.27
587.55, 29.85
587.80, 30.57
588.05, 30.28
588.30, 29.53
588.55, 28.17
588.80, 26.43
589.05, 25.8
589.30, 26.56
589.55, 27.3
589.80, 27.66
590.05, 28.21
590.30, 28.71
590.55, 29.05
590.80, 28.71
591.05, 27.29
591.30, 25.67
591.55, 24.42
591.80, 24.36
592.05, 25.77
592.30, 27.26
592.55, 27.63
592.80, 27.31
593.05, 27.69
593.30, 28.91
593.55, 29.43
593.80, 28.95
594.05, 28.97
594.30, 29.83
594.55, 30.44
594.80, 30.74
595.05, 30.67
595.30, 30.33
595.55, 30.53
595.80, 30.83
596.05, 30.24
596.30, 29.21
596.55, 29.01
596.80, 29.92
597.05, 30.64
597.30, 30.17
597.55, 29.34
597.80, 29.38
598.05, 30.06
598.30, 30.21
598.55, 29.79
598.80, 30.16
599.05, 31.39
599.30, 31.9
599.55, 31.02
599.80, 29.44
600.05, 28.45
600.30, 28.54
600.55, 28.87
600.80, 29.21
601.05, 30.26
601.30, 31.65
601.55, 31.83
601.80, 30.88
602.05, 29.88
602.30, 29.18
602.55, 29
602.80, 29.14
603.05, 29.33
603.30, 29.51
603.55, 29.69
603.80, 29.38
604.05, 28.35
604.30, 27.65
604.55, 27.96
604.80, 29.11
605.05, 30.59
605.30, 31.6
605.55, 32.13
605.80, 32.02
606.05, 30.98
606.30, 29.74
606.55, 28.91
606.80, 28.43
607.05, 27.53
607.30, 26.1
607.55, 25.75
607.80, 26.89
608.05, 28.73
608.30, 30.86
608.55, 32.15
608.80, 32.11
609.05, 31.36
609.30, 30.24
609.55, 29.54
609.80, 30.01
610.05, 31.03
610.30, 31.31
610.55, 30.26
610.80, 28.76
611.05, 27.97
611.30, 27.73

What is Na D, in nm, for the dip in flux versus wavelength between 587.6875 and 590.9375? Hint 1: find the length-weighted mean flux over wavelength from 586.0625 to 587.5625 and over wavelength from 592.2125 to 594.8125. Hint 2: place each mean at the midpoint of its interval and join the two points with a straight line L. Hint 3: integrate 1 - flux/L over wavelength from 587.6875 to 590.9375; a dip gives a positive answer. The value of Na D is 0.07 nm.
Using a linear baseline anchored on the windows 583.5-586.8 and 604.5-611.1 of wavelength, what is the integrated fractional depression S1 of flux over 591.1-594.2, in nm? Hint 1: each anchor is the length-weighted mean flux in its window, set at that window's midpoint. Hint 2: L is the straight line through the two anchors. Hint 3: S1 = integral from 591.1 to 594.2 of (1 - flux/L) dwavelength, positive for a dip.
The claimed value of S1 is 0.24 nm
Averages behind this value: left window 29.5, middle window 27.2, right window 29.7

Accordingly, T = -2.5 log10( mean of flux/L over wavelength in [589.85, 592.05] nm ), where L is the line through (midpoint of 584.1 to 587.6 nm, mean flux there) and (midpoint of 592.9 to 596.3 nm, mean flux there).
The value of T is 0.09 mag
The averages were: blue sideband 28.8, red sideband 29.8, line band 27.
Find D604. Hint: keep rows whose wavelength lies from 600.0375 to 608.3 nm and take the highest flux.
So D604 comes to 32.13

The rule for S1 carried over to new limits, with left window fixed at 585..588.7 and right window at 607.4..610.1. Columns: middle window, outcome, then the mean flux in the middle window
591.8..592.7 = 0.09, 26.5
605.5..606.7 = -0.04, 30.6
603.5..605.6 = 0.01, 29.5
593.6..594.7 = 0.00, 29.6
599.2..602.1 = -0.05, 30.2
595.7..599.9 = -0.09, 30.2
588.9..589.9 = 0.09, 26.8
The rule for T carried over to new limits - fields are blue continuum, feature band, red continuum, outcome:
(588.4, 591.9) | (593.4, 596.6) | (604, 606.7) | -0.074 mag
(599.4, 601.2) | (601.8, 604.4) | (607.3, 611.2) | 0.012 mag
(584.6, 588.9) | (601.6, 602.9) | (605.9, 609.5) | -0.021 mag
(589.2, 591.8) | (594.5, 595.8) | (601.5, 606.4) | -0.090 mag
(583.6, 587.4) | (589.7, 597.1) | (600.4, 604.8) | 0.026 mag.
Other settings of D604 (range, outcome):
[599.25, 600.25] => 31.9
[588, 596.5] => 30.83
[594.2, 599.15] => 31.39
